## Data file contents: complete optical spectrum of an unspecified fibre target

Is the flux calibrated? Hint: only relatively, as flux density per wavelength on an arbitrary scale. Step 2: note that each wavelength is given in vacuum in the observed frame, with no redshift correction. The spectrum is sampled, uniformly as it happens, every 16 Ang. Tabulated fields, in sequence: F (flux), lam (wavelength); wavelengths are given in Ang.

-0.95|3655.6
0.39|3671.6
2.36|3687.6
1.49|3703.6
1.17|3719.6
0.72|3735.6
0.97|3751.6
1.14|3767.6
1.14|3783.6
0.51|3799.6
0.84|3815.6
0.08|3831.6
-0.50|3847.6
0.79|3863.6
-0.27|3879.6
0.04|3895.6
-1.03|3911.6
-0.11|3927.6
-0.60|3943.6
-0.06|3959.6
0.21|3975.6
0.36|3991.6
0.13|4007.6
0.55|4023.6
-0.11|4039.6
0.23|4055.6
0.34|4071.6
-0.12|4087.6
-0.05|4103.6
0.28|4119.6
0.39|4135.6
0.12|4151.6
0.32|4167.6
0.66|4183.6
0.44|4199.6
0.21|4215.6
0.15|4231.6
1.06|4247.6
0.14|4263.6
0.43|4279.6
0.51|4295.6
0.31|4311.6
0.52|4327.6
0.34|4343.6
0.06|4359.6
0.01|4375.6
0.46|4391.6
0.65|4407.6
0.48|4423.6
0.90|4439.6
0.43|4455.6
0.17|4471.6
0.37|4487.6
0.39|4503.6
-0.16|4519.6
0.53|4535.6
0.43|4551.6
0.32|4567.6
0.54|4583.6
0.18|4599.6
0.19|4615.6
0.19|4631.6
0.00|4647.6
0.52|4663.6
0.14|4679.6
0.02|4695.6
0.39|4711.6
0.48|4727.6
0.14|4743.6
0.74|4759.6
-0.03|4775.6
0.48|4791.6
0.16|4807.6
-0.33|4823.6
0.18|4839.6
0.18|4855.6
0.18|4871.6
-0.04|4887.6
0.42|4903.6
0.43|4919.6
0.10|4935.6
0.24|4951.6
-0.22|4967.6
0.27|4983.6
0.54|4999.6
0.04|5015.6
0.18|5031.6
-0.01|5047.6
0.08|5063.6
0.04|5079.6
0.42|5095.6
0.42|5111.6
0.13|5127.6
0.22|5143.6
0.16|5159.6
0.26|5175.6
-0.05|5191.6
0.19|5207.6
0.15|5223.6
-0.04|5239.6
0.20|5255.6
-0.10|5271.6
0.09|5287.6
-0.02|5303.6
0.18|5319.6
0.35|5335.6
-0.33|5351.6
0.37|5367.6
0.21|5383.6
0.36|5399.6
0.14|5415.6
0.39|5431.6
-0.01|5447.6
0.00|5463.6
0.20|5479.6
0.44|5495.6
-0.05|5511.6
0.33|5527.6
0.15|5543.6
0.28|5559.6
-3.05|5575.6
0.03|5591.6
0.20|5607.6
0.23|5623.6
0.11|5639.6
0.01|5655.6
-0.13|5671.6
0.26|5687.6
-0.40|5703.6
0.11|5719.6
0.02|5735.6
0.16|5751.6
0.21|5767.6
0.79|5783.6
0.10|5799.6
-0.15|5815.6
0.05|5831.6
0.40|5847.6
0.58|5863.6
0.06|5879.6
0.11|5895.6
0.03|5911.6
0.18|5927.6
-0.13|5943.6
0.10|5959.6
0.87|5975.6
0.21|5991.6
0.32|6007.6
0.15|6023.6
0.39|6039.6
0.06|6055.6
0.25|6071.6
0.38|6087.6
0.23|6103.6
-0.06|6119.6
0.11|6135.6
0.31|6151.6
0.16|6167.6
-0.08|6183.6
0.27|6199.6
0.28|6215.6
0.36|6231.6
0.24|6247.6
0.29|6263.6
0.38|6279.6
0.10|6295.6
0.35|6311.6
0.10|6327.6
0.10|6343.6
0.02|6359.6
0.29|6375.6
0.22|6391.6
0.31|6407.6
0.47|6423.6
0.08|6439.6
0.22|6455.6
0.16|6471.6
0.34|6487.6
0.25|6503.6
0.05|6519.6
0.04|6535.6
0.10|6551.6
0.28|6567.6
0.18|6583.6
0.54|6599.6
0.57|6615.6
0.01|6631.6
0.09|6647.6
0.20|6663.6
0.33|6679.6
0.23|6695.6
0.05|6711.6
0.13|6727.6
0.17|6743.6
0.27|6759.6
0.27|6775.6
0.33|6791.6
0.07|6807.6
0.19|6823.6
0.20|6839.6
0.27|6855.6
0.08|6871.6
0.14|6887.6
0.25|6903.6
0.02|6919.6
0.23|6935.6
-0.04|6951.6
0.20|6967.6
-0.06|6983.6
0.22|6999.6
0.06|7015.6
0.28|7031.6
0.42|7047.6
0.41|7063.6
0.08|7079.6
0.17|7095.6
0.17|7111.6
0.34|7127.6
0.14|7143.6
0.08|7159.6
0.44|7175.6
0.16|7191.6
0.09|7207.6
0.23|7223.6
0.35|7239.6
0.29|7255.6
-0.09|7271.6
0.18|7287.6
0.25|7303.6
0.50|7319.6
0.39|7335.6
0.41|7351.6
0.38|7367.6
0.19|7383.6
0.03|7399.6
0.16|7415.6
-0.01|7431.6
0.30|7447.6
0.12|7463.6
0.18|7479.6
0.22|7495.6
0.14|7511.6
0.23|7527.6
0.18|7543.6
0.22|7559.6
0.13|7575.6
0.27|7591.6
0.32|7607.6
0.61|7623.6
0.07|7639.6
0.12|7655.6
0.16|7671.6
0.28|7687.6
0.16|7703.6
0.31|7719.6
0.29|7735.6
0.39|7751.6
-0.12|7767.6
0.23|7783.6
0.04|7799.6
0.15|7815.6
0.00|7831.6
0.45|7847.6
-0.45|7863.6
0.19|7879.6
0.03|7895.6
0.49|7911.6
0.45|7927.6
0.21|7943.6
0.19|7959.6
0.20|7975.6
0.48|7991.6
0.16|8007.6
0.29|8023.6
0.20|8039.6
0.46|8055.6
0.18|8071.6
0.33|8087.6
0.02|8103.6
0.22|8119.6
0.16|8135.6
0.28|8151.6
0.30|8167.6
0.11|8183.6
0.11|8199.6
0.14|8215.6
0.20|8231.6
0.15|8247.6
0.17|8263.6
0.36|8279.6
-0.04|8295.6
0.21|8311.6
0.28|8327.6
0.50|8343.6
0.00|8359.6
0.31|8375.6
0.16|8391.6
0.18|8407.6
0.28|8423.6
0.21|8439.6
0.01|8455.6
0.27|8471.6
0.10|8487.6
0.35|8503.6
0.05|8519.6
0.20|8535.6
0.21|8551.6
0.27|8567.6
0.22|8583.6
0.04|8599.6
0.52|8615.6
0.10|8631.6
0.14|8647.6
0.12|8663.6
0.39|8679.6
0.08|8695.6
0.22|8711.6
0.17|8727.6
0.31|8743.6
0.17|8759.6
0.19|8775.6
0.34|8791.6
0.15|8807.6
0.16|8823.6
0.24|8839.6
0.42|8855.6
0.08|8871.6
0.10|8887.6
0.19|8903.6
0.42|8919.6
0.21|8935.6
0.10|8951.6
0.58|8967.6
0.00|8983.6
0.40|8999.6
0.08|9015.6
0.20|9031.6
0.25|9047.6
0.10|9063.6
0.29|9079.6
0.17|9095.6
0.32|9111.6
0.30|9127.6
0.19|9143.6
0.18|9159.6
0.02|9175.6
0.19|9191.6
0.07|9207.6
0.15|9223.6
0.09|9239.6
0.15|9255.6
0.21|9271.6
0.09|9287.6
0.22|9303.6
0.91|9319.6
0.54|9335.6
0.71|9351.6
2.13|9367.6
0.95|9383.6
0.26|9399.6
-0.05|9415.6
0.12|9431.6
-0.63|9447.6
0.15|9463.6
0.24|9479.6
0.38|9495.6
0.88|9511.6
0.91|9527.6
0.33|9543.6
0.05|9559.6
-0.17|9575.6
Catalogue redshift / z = 1.513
